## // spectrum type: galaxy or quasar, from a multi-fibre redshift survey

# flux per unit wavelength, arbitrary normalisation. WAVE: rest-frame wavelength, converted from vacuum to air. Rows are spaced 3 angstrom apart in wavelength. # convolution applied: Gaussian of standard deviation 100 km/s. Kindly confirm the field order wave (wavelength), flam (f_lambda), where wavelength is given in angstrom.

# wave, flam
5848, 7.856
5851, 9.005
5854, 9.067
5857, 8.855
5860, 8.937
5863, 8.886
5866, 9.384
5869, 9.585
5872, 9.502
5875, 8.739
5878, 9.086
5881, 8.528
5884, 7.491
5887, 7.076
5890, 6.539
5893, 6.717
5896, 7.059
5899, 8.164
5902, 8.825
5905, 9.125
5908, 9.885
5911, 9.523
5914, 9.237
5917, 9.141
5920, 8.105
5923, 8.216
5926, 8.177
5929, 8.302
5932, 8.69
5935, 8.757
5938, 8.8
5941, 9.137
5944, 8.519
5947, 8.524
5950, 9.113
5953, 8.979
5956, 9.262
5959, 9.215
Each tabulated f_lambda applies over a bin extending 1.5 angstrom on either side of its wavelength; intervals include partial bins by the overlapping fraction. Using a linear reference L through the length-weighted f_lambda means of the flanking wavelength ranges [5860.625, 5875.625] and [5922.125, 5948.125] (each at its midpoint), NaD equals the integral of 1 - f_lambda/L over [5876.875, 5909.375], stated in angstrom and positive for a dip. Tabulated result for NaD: 3.46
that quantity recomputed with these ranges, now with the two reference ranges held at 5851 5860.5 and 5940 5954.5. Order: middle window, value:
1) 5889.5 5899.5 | 2.1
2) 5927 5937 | 0.3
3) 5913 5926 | 0.4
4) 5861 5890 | 1.1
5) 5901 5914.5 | -0.7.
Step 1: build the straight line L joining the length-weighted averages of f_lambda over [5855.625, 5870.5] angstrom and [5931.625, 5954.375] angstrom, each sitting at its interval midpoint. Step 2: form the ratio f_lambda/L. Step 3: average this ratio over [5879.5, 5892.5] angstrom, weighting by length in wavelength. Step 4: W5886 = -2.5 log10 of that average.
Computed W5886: 0.22 mag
